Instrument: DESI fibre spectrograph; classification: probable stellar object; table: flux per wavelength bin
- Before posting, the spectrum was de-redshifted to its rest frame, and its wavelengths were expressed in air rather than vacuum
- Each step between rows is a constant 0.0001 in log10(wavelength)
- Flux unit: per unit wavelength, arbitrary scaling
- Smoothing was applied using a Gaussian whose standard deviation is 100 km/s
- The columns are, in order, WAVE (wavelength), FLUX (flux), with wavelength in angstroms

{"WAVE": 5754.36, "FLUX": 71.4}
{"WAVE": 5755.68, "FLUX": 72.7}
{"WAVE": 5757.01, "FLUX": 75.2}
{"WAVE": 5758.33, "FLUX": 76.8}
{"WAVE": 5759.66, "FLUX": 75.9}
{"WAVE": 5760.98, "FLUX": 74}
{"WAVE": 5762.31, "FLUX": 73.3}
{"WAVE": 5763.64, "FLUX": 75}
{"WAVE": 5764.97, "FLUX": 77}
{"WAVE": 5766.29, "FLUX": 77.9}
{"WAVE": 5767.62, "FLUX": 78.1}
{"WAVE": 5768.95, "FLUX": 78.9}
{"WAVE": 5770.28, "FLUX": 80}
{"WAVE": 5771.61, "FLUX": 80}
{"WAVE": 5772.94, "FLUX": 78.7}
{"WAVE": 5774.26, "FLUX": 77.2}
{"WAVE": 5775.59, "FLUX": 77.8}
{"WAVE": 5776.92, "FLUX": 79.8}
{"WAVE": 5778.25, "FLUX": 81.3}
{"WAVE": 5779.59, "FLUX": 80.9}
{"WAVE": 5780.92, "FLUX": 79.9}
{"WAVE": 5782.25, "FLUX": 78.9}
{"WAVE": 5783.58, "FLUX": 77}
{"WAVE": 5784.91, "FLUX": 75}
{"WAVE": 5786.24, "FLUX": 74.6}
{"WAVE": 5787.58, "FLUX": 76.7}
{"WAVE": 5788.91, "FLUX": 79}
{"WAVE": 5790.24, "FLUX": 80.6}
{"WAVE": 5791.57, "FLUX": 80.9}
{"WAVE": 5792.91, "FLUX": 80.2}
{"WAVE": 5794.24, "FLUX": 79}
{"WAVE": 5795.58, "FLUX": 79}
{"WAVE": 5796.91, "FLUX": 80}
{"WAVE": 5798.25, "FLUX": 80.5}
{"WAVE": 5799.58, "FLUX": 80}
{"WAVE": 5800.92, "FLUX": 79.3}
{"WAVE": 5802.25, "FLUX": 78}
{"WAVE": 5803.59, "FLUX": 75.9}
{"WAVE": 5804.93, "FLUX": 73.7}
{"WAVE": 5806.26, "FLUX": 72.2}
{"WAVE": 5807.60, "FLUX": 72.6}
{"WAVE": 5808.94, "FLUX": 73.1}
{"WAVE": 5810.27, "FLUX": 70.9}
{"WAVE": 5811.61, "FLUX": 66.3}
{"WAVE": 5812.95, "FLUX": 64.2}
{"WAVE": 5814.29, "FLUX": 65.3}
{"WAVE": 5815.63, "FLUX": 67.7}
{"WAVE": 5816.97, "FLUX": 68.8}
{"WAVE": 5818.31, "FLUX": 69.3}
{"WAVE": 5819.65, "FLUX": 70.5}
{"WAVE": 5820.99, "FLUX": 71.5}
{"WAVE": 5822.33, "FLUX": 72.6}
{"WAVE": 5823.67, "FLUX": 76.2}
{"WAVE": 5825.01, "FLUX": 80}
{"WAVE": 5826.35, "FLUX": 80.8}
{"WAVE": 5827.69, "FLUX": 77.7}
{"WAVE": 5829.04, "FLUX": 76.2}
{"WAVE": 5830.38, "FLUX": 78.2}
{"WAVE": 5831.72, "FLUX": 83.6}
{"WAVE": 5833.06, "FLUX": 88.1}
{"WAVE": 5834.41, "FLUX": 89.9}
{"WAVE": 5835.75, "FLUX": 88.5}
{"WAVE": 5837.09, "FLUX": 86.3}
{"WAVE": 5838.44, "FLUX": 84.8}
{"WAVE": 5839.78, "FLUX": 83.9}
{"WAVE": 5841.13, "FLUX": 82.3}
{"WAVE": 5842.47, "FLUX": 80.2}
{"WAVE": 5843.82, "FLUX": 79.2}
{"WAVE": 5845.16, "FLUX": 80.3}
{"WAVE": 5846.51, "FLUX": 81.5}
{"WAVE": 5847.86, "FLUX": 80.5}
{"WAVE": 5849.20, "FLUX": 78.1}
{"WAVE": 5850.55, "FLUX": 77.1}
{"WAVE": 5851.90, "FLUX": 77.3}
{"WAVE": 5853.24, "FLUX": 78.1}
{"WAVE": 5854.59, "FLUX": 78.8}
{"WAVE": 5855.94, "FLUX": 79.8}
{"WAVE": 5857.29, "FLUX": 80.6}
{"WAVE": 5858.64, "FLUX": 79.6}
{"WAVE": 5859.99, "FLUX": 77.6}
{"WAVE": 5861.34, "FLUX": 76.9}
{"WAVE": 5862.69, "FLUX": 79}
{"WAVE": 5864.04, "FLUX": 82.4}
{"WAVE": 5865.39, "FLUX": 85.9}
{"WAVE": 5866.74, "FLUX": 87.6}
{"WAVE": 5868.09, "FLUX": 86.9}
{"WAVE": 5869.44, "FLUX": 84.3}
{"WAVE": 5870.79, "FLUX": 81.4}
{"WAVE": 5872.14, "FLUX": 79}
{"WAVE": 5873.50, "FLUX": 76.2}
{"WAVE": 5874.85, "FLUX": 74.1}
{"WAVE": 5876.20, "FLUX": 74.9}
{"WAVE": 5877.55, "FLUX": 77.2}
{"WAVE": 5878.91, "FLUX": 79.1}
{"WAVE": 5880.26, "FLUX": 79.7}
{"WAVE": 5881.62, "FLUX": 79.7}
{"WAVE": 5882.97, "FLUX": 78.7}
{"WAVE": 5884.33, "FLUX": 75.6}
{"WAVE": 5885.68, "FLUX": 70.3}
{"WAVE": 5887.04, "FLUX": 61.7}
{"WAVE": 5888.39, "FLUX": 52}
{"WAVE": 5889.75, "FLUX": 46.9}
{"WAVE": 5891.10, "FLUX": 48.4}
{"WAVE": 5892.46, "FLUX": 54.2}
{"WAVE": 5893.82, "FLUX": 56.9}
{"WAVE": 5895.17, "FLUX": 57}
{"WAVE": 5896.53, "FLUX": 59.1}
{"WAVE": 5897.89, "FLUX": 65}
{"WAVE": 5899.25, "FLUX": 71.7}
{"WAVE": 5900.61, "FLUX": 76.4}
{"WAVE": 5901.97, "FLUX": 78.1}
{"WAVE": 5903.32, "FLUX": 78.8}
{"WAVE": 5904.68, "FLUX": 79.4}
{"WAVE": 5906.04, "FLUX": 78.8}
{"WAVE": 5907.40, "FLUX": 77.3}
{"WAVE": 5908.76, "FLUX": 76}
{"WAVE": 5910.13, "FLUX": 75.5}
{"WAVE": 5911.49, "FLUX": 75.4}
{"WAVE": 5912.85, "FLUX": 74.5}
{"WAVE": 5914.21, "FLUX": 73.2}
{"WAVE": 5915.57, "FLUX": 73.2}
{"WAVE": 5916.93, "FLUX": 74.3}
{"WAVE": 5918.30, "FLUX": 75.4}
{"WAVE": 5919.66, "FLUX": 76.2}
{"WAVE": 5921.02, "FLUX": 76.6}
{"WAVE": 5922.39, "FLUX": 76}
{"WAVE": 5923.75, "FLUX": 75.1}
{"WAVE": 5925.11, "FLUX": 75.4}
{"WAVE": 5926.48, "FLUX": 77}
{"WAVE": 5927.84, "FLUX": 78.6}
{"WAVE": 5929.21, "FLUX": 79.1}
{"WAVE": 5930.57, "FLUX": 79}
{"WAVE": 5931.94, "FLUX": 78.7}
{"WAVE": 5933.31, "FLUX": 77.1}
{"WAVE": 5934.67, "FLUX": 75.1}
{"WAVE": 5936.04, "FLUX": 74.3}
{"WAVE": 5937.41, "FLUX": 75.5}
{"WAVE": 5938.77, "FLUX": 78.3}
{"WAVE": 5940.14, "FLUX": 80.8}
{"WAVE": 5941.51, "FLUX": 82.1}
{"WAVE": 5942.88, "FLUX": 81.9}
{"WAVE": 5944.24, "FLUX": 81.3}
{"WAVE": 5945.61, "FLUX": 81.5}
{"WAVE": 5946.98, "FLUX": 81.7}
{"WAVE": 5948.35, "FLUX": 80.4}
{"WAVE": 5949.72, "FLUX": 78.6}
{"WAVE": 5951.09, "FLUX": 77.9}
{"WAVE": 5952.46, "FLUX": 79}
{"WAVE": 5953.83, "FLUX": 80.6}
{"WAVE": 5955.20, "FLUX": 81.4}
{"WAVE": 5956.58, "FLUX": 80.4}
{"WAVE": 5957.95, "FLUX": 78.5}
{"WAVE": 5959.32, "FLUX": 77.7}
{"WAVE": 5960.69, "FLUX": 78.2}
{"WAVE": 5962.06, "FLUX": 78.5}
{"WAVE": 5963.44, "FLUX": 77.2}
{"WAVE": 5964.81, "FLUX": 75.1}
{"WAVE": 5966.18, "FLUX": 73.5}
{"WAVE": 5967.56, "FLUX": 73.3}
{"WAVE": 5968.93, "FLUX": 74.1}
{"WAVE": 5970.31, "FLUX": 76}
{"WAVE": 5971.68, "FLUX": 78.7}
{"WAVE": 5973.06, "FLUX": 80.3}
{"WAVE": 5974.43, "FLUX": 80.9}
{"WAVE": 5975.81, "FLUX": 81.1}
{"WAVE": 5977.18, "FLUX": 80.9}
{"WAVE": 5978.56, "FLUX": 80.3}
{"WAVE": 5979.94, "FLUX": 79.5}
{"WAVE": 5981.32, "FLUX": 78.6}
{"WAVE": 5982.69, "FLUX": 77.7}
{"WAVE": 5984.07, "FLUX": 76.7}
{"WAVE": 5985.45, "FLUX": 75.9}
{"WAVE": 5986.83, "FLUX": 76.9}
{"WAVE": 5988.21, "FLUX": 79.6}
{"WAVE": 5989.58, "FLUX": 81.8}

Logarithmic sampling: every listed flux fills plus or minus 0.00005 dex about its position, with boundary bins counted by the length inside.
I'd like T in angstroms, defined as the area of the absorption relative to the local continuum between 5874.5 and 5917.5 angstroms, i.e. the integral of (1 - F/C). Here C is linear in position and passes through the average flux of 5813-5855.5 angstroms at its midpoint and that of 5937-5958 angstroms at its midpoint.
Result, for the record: 4.8 angstroms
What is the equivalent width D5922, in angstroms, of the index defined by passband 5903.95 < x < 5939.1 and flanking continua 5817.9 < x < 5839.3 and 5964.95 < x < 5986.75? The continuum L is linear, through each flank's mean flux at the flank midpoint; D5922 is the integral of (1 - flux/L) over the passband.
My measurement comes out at 1.0 angstroms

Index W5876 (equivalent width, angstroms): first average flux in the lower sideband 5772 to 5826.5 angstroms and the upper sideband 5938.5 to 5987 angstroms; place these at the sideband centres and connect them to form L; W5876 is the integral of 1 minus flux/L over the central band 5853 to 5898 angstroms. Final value 2.34 angstroms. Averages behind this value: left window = 75.7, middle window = 73.1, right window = 78.8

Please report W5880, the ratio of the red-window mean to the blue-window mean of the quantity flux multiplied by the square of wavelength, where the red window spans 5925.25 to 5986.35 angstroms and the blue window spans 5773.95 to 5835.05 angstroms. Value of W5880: 1.08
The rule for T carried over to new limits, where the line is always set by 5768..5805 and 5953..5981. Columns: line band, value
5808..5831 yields 1.9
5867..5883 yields -0.2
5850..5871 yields -0.6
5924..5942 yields 0.2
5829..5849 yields -1.1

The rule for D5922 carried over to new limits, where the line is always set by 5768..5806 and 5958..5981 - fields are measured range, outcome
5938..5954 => -0.5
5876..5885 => 0.0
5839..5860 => -0.4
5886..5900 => 3.7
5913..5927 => 0.5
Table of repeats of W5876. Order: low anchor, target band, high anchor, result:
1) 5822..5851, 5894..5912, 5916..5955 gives 1.52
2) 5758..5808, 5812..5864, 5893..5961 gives -0.68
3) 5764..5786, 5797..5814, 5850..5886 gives 1.05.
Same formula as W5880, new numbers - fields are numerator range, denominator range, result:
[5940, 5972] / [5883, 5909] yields 1.20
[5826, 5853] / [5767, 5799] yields 1.06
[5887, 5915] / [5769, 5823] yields 0.93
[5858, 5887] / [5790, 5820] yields 1.09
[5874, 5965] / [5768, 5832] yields 1.02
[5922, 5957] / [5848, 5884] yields 1.01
